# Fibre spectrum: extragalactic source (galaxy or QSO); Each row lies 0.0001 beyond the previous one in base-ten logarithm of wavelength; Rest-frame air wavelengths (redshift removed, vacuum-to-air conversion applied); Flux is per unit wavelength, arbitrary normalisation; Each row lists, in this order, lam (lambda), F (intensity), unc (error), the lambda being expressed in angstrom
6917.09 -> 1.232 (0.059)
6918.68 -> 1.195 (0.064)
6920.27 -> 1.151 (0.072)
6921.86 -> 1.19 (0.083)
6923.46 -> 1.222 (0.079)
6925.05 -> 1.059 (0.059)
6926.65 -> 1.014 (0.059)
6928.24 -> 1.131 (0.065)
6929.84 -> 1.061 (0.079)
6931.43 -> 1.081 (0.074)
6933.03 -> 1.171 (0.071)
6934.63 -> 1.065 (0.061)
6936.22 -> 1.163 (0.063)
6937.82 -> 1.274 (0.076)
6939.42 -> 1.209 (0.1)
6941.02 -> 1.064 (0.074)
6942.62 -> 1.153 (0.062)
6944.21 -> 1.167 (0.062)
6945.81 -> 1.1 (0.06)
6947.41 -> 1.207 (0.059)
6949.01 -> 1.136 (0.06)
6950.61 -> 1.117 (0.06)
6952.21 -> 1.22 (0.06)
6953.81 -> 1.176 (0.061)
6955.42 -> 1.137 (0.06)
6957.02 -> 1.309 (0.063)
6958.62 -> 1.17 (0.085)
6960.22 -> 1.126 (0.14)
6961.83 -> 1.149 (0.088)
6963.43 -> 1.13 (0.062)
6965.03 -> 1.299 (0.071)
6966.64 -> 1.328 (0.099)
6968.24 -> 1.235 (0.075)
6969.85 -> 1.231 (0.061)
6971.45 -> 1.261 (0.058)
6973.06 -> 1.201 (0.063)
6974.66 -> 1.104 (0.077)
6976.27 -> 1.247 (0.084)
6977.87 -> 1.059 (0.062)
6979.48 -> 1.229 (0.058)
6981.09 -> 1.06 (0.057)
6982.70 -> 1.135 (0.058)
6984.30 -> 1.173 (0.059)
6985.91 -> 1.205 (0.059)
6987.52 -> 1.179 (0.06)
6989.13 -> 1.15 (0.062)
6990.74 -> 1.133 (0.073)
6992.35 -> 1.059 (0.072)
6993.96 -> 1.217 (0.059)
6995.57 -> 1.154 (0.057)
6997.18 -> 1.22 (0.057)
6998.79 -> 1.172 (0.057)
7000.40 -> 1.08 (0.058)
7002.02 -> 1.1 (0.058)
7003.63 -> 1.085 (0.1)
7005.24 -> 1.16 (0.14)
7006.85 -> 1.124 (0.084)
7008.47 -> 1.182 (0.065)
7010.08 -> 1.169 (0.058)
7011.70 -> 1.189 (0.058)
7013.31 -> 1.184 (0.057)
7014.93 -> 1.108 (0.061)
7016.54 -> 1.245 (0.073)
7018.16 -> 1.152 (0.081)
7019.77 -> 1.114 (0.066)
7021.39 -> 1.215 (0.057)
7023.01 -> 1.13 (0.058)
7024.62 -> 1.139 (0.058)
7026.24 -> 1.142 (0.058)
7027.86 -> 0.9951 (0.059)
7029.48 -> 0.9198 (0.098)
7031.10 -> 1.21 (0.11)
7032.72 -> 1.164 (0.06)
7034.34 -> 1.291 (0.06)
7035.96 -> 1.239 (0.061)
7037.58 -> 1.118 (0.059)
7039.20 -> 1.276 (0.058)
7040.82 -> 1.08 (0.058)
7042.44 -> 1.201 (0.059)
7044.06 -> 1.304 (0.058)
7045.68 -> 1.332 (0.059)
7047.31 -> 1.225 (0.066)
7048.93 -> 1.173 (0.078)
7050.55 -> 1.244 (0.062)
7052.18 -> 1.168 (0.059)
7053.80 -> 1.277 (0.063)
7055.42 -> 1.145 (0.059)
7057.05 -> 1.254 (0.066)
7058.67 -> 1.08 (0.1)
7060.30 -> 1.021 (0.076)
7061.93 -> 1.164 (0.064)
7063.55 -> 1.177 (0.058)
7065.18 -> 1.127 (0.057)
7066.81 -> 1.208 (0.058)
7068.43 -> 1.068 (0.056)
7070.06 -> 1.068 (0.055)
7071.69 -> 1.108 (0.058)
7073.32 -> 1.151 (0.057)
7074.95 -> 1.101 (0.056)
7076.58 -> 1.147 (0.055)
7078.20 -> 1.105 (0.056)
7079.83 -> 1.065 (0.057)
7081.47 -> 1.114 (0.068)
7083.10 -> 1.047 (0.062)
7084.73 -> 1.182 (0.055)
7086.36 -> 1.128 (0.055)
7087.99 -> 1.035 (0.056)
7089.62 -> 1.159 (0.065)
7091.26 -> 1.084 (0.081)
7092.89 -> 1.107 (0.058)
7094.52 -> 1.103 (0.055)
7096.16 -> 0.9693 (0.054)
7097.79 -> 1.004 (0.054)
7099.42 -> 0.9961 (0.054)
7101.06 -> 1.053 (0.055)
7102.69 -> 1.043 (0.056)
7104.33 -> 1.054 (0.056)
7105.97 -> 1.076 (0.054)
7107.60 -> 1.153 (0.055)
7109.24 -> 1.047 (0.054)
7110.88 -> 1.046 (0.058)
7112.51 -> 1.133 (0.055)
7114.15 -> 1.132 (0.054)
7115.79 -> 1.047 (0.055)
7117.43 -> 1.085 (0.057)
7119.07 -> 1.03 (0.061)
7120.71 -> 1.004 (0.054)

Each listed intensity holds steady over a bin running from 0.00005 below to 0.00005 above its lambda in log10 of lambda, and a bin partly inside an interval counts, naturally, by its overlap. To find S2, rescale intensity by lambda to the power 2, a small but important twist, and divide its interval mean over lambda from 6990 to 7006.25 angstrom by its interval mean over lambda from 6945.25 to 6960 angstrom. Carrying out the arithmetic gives 1.0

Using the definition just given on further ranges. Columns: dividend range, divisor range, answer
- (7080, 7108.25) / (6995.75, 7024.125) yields 0.95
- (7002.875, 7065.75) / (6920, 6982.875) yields 1.03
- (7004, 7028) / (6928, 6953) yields 1.03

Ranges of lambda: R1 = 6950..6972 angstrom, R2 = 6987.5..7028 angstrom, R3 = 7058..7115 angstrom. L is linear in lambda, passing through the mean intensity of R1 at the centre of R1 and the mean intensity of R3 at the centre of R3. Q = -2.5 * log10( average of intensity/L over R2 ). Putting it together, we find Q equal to 0.02 mag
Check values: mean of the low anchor 1.21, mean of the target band 1.15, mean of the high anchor 1.09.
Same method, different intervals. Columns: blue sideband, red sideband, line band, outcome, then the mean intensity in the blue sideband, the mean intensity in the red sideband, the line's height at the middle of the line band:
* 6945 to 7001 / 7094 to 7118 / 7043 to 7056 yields -0.12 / 1.17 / 1.06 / 1.11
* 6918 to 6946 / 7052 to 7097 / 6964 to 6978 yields -0.08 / 1.14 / 1.12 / 1.13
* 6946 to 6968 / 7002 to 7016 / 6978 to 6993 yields 0.02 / 1.19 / 1.15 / 1.17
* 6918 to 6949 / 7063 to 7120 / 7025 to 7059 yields -0.07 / 1.14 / 1.09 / 1.11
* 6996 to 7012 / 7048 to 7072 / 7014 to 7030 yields 0.03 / 1.15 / 1.15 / 1.15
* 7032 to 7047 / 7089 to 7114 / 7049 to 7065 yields 0.01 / 1.22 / 1.07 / 1.18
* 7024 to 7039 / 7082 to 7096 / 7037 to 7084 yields -0.04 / 1.14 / 1.1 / 1.12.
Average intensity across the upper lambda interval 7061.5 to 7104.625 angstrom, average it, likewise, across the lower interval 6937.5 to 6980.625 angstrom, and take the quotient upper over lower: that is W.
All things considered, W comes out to 0.9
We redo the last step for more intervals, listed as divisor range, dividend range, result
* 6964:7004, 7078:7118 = 0.92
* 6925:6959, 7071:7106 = 0.94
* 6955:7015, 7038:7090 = 0.99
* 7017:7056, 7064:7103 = 0.93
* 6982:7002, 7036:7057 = 1.05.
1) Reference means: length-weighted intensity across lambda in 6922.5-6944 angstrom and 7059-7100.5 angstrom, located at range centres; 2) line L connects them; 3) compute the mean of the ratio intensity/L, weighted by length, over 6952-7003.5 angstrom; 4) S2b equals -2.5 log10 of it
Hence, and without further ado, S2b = -0.05 mag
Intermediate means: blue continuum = 1.13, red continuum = 1.1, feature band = 1.17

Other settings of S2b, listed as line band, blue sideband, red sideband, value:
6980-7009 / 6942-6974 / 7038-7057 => 0.06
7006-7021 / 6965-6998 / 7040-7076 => 0.01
